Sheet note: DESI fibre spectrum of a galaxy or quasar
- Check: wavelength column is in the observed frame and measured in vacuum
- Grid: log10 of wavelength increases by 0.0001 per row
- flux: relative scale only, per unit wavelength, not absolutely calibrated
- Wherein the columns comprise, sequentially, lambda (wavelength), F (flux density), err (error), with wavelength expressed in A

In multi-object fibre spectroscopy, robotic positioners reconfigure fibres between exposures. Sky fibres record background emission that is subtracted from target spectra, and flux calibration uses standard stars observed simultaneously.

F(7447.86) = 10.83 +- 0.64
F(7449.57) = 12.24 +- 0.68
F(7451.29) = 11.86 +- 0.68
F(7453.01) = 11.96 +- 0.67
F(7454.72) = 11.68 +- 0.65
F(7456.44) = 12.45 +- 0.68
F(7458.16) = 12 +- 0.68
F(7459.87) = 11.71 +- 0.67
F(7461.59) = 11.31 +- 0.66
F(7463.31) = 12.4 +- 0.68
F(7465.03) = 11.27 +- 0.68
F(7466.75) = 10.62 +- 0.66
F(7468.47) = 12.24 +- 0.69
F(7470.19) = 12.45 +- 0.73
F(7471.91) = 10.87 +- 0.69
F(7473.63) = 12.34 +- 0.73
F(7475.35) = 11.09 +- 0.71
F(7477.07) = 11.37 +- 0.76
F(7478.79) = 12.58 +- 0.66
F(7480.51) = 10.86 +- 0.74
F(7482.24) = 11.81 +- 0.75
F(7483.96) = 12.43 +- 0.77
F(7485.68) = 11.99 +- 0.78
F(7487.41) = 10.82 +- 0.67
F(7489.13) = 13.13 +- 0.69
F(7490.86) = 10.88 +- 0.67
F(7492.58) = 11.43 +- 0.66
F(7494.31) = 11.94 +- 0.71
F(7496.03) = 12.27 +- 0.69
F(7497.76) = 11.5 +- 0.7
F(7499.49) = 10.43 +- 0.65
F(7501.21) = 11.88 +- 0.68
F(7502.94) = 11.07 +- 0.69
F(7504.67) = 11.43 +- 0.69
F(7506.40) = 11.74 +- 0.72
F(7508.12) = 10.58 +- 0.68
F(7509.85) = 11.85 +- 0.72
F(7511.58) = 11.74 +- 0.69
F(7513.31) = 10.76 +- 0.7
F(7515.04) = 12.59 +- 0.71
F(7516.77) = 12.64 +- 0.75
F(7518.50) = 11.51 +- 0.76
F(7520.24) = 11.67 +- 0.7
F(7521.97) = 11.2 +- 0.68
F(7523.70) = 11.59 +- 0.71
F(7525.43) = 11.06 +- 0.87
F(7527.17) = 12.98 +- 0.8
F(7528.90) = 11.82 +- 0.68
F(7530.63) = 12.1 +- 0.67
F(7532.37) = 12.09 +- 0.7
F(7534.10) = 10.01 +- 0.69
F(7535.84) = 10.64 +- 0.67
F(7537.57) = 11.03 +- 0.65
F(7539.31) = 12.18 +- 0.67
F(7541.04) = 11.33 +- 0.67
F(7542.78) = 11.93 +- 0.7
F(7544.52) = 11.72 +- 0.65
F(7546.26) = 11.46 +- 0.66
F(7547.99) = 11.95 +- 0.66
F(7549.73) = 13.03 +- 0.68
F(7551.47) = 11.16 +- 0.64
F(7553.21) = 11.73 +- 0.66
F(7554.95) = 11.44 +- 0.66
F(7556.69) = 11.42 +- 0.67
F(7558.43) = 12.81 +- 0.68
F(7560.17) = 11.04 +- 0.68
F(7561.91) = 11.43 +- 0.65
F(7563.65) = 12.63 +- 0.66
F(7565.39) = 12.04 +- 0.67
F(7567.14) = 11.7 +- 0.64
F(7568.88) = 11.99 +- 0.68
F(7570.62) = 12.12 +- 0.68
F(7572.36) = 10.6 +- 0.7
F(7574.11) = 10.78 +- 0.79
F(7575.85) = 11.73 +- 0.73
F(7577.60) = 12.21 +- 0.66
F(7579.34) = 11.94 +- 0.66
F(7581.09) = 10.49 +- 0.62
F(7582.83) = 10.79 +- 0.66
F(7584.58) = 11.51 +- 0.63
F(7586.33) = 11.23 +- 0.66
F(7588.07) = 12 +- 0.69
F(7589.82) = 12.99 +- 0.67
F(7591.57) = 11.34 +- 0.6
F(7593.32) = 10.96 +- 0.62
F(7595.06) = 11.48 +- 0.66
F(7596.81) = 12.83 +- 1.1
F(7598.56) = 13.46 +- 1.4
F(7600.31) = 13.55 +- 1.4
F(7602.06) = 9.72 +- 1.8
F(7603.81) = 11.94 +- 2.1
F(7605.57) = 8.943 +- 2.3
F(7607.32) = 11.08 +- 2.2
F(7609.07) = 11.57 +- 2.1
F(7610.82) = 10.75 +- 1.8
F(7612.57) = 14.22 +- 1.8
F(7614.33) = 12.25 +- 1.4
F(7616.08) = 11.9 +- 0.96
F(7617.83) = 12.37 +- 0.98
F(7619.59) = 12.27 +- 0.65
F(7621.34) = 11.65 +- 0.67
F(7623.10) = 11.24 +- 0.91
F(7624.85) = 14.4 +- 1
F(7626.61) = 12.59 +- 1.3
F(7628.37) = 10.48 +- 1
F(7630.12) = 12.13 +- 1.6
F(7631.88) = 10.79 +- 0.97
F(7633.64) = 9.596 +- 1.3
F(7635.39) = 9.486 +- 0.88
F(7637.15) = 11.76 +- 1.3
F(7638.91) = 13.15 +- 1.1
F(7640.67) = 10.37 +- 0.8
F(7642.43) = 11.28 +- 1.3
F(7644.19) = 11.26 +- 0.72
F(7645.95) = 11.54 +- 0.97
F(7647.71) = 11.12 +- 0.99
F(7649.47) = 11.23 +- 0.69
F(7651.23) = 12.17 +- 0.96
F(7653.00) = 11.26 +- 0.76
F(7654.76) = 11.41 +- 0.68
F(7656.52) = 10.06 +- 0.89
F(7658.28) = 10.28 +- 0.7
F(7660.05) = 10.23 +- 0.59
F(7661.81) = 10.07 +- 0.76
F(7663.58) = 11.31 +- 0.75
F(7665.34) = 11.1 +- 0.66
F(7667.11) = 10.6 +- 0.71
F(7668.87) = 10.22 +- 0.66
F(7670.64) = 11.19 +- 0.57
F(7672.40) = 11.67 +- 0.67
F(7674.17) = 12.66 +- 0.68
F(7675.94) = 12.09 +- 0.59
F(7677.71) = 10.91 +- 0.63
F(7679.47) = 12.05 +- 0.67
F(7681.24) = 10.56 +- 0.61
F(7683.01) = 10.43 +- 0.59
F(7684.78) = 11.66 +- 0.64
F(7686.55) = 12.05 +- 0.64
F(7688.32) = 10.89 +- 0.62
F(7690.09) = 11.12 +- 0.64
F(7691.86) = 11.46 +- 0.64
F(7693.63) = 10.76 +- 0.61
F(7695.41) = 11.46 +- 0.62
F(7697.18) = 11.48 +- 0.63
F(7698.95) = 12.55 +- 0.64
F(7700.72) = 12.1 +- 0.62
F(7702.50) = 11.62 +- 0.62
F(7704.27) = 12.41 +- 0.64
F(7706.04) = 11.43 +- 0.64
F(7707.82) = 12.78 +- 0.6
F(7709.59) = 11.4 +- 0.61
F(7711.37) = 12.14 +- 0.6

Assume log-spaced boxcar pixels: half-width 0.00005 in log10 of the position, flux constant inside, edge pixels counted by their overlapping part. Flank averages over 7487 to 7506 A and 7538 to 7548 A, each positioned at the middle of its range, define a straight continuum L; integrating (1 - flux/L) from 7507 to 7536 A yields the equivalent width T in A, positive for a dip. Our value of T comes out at 0.1 A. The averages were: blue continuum 11.5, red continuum 11.7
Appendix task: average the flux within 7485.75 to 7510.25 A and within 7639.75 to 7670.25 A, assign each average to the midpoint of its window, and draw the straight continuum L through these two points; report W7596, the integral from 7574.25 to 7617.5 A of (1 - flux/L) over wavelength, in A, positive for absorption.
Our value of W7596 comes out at -2.2 A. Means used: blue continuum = 11.5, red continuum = 10.9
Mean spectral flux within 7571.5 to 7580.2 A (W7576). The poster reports 11.4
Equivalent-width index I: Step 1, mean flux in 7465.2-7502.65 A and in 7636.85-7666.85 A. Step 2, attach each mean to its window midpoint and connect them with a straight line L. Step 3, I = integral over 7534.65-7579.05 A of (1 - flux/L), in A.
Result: -1.0 A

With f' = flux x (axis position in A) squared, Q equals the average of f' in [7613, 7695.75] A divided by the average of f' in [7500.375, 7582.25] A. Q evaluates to 1.00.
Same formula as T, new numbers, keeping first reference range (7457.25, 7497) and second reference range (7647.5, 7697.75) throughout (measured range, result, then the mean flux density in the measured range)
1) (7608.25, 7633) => -1.6 A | 12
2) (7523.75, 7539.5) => 0.1 A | 11.5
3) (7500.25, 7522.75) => 0.1 A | 11.6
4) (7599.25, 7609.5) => 0.2 A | 11.2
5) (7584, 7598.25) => -0.6 A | 11.9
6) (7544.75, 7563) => -0.4 A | 11.8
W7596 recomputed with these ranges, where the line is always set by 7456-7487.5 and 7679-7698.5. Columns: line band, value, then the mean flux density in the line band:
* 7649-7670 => 0.95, 10.8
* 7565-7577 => -0.04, 11.6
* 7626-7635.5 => 0.41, 10.9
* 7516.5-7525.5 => 0.03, 11.6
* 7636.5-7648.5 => -0.13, 11.5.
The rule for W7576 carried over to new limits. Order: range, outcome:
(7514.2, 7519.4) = 12.2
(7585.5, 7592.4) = 11.9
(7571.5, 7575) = 10.7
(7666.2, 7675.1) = 11.3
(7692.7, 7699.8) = 11.6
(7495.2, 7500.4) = 11.4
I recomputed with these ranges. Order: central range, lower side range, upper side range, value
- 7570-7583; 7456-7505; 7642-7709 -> 0.2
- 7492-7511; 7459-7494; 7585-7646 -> 0.3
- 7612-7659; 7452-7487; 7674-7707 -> 0.2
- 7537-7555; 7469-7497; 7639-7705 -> -0.2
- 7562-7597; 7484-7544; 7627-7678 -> -0.9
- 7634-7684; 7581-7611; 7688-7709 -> 2.2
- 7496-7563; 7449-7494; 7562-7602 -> 0.9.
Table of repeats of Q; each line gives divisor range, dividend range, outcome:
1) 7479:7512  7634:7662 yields 0.99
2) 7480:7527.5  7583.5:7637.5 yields 1.03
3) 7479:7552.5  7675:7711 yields 1.04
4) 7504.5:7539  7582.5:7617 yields 1.04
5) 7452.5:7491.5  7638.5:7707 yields 1.01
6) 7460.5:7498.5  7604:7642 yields 1.03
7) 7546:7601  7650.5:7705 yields 0.98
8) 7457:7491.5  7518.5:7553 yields 1.01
